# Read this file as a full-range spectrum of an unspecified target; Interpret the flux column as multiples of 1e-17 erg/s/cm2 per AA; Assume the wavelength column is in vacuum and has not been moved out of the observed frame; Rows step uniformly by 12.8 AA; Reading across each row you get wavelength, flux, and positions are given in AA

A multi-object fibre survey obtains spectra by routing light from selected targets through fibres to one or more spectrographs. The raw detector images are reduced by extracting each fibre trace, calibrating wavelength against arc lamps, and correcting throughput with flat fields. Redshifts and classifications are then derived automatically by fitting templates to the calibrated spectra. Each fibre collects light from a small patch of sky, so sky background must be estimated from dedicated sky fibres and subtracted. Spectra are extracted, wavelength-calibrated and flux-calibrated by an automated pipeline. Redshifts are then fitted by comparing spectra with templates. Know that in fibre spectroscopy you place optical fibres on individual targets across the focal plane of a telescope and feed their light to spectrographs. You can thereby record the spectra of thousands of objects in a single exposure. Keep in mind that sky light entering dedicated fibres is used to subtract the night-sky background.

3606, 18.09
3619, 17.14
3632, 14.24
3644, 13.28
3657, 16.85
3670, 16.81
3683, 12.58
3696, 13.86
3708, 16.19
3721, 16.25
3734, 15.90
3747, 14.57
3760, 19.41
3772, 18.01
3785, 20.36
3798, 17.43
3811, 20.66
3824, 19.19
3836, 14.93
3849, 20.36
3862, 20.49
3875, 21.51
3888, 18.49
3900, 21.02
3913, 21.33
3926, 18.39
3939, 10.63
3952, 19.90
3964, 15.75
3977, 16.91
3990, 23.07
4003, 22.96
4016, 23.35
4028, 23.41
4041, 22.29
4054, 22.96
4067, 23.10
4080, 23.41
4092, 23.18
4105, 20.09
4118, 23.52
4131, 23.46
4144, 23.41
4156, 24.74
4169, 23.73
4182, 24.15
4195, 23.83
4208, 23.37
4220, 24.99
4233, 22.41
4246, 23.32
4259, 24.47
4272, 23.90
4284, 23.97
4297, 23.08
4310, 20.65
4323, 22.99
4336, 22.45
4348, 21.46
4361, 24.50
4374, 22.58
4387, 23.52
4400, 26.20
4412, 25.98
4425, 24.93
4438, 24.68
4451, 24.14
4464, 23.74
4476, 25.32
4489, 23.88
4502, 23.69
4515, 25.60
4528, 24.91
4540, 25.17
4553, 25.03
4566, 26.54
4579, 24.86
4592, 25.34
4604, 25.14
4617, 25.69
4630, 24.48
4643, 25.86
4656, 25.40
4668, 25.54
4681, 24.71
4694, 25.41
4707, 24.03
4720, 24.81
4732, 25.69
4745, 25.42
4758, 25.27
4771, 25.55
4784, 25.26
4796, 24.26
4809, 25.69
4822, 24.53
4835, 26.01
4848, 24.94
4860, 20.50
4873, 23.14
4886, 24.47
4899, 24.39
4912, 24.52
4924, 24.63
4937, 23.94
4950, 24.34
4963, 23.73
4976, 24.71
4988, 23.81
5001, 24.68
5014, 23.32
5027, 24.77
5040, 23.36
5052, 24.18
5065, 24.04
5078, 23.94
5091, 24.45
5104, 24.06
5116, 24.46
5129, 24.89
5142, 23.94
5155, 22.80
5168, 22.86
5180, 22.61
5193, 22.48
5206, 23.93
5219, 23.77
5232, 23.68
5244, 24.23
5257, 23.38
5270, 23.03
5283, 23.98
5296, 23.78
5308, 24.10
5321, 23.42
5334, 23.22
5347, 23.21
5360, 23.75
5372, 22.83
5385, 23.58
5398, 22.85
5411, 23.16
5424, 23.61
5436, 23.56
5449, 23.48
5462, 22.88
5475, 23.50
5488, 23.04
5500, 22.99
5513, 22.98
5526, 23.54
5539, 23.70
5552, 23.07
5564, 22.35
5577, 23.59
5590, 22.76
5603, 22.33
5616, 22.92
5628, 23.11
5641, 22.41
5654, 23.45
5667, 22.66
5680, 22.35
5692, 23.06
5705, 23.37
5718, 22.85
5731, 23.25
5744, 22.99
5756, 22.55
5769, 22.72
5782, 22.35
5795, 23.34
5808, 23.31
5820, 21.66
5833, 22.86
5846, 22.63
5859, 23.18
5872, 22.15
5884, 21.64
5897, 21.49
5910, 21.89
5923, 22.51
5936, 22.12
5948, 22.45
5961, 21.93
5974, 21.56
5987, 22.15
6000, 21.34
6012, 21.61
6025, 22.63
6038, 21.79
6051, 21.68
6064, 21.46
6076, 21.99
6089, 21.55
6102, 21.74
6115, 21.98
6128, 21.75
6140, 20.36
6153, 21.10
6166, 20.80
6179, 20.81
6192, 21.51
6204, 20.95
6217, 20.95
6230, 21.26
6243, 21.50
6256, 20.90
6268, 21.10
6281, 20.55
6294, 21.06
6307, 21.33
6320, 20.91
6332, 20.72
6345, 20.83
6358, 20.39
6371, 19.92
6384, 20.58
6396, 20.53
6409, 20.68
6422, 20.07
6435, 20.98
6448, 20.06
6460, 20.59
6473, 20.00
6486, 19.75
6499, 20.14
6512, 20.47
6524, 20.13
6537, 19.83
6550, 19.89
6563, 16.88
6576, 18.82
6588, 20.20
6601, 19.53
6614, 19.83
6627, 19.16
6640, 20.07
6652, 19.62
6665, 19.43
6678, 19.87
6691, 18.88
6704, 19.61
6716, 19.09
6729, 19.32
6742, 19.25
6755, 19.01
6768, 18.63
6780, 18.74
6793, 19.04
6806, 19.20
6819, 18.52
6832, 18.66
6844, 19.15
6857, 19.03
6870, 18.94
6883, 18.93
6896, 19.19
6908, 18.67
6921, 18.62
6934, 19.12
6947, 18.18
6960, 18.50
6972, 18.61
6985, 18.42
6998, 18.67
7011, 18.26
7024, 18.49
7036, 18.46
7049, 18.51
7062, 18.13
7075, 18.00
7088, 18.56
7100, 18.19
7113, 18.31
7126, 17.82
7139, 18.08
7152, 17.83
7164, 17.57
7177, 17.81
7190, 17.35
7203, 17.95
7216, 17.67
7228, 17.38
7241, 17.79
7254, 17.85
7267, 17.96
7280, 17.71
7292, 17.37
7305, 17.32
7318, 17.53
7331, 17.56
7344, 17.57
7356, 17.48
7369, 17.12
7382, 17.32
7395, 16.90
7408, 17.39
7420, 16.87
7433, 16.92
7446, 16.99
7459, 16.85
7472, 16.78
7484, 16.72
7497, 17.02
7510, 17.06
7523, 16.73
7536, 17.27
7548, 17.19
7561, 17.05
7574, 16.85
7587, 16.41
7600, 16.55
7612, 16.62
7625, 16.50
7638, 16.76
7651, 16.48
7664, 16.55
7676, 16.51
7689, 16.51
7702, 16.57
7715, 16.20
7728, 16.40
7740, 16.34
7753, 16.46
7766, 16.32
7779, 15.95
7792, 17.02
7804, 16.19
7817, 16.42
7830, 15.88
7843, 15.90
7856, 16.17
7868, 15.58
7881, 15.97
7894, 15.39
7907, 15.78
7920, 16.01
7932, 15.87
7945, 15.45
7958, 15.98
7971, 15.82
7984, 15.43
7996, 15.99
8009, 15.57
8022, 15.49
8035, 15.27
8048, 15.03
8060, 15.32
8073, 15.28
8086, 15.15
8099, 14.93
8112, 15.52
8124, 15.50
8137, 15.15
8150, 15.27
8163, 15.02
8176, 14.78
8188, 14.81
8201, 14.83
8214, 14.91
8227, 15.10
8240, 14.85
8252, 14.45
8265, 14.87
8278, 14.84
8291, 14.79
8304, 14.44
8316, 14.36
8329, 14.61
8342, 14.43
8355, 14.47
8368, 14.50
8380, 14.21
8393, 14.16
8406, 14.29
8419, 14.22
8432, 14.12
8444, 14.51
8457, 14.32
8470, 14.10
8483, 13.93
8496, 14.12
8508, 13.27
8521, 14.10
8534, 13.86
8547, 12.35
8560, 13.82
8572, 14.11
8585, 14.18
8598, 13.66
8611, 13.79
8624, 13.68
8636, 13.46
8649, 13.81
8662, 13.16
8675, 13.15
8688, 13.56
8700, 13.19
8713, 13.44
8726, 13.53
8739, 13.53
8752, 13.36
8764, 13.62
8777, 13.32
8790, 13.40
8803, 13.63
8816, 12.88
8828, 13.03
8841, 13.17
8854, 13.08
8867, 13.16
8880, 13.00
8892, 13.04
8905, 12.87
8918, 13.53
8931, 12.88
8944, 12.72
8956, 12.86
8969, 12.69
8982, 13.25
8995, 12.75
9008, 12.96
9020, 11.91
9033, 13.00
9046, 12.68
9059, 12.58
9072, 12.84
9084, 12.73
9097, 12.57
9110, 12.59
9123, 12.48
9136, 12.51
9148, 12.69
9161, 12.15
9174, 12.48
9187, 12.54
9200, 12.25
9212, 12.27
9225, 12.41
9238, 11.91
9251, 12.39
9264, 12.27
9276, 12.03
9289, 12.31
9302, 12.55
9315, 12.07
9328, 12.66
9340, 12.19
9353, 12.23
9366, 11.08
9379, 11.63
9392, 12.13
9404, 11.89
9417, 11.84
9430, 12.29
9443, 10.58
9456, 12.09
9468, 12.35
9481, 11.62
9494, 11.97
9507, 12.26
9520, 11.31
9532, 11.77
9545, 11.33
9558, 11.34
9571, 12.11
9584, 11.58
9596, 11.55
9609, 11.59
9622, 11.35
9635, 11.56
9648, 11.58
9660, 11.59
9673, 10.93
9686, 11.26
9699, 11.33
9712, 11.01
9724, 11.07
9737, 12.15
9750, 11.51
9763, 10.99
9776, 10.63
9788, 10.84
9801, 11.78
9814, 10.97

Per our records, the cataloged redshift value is 0.000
